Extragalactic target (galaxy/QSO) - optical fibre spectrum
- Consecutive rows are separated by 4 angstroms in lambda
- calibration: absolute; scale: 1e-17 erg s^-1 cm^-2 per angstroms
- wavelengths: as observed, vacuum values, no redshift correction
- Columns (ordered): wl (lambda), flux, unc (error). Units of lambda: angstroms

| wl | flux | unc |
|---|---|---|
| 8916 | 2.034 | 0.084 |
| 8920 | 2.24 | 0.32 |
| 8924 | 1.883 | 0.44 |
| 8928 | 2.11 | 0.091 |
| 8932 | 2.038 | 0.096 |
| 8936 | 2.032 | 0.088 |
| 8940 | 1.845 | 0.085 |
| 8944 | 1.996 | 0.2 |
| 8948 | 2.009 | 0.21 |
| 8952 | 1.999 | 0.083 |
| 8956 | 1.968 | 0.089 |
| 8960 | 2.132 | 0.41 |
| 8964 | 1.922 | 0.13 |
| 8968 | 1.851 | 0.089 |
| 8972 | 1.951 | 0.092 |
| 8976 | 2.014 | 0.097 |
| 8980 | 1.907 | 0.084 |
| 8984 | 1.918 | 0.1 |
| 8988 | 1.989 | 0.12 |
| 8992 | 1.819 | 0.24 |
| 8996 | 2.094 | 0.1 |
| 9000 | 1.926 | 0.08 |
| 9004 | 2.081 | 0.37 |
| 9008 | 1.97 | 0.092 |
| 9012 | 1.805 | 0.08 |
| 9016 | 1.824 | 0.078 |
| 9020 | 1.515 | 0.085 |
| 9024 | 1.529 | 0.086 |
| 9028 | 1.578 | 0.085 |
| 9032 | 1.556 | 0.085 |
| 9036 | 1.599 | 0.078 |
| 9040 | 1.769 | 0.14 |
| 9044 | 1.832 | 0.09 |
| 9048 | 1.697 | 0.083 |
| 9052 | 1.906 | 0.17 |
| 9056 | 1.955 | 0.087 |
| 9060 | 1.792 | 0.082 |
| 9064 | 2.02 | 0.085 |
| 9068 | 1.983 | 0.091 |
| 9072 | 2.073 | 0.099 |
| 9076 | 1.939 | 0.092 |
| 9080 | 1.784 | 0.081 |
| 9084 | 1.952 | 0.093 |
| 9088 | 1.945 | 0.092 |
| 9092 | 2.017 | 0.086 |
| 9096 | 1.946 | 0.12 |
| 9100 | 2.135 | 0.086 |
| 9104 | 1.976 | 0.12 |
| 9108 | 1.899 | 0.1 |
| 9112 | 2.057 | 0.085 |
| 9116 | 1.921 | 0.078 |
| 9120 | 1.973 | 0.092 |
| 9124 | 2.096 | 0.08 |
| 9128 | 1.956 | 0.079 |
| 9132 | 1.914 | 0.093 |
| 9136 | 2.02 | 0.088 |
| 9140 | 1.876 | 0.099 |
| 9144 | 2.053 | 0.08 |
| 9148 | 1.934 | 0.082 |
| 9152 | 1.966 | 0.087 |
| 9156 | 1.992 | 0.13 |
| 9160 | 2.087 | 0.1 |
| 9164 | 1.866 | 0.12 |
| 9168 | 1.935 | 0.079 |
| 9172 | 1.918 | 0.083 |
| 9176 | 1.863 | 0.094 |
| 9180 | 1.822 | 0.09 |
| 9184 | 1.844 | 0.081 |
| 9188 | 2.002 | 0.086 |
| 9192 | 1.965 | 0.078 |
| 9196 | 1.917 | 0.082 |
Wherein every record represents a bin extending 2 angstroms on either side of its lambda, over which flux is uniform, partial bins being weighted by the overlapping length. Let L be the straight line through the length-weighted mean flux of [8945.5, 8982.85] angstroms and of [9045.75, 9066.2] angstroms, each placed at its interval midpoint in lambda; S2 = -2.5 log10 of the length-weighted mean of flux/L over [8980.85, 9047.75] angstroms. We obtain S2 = 0.07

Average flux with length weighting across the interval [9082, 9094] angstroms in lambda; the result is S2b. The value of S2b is 1.97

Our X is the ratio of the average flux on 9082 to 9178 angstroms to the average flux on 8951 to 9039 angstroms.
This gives 1.06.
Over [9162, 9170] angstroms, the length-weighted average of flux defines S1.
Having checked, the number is 1.9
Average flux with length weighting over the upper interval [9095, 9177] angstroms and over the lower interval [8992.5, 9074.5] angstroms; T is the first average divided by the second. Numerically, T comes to 1.08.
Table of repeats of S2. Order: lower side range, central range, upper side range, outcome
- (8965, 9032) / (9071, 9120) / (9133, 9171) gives -0.024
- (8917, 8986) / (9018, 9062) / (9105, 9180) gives 0.161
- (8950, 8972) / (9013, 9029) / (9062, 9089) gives 0.205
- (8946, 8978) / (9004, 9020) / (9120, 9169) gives 0.074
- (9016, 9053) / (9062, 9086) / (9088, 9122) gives -0.065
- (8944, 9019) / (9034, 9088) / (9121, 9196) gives 0.044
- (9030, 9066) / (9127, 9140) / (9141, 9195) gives -0.030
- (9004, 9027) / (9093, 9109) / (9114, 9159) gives -0.048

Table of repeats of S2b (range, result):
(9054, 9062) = 1.87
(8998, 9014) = 1.95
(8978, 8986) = 1.91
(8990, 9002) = 1.95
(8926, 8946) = 2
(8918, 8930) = 2.08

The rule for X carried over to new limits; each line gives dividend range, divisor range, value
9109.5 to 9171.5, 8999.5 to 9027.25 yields 1.10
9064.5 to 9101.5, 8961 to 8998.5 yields 1.01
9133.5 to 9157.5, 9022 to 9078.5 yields 1.09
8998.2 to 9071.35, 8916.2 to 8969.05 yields 0.90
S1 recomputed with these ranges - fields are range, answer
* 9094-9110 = 1.99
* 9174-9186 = 1.84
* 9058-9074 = 1.97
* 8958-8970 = 1.97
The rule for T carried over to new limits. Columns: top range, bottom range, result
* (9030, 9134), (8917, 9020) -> 0.97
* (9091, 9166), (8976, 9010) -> 1.01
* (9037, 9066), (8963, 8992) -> 0.96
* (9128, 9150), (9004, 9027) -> 1.12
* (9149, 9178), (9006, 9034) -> 1.16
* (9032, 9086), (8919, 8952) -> 0.92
